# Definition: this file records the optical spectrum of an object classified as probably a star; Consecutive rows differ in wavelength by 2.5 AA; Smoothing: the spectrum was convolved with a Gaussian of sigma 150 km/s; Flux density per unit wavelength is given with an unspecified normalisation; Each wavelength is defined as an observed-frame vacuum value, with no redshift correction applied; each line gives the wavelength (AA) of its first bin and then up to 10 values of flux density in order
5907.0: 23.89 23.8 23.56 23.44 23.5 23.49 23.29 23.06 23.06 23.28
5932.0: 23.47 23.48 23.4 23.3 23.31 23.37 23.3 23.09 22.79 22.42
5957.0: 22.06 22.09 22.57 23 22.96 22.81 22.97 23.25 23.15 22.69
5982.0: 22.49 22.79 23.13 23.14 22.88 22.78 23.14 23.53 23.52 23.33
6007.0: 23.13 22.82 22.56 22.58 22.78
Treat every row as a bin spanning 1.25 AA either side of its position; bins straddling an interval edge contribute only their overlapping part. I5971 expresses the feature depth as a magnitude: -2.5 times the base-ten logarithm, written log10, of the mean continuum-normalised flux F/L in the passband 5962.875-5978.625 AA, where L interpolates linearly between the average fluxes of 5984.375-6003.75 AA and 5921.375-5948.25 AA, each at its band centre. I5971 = 0.009 mag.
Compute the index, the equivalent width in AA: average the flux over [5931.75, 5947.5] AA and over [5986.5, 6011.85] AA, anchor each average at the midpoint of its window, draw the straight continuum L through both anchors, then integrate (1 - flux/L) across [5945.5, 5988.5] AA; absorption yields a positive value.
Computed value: 0.8 AA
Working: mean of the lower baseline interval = 23.4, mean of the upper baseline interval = 23.1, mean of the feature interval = 22.8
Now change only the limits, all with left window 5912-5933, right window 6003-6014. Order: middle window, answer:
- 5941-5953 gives 0.02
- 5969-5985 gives 0.14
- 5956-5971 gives 0.36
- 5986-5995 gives 0.01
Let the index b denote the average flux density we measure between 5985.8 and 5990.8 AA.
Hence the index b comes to 23.1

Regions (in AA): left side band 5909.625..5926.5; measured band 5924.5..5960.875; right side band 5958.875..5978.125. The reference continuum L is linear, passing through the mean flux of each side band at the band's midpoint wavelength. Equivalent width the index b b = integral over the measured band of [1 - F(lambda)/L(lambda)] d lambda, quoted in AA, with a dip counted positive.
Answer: 0.18 AA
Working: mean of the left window 23.4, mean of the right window 22.9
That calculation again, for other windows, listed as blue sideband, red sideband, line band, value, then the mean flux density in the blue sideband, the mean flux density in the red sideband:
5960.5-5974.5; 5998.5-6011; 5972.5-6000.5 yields 0.1 AA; 22.9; 23.2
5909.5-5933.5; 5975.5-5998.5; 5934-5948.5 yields -0.1 AA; 23.4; 22.9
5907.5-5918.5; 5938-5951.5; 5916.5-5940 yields 0.1 AA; 23.6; 23.2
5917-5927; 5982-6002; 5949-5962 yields 0.4 AA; 23.3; 23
